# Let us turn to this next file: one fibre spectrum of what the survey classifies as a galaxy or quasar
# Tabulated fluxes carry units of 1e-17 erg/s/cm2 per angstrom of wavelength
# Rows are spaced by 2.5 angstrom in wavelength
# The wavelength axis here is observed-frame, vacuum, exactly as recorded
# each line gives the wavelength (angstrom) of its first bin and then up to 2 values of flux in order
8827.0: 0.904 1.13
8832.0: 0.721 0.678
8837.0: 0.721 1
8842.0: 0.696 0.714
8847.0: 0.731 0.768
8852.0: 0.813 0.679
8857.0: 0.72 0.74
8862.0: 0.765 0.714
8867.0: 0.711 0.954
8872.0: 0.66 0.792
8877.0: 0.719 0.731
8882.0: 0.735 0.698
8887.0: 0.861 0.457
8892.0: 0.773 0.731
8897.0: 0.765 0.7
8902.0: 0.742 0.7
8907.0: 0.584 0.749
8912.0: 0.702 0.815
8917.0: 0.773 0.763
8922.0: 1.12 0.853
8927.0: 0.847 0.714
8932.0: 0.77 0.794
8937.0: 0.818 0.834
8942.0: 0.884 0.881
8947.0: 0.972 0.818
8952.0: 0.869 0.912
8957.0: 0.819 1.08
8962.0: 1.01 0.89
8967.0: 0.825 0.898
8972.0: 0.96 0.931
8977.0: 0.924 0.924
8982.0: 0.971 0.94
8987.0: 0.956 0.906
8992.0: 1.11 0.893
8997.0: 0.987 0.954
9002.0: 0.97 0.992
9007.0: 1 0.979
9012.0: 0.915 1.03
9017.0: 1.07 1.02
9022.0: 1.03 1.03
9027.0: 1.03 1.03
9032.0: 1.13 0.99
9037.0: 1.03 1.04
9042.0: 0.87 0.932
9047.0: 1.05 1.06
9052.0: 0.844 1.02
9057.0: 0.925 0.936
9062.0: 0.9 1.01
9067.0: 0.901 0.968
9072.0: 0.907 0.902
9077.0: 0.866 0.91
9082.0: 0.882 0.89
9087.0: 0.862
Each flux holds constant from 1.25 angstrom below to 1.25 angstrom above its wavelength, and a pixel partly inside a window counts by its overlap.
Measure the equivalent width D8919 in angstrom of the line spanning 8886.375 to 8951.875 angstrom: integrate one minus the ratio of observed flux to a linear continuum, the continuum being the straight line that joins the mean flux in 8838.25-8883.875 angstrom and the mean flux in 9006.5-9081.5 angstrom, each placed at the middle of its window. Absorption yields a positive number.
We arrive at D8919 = 3.31 angstrom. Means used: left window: 0.757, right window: 0.976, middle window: 0.786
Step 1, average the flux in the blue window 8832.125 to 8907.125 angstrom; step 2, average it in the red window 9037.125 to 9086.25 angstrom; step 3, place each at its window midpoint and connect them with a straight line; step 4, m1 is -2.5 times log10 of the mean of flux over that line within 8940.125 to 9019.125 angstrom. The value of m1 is -0.11 mag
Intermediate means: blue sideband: 0.737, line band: 0.944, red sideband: 0.939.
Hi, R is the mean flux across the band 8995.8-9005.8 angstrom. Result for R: 0.976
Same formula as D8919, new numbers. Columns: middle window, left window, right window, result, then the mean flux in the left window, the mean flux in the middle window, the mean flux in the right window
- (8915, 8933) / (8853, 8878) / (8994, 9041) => 0.3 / 0.746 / 0.834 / 1.01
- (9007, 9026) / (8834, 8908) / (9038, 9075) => -2.2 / 0.736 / 1.01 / 0.953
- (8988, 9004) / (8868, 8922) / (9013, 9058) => -0.7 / 0.742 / 0.971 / 1.01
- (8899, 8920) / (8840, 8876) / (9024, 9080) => 2.2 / 0.752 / 0.725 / 0.969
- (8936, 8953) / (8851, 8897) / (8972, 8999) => 0.1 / 0.737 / 0.869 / 0.954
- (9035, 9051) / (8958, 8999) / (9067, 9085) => -1.3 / 0.95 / 0.994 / 0.904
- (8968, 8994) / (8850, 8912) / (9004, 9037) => -0.3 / 0.729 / 0.949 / 1.02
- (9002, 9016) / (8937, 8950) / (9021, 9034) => 0.4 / 0.875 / 0.984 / 1.05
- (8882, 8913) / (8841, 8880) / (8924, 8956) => 3.3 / 0.745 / 0.706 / 0.843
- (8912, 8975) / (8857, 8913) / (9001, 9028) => -1.3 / 0.726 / 0.87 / 1.01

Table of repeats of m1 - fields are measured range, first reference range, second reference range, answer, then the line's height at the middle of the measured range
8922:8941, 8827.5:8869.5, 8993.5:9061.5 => 0.063 mag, 0.876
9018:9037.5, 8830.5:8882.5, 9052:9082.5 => -0.163 mag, 0.893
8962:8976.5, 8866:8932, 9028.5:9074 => -0.068 mag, 0.856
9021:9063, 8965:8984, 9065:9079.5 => -0.086 mag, 0.916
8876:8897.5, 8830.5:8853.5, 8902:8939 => 0.085 mag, 0.776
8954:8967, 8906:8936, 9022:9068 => -0.096 mag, 0.854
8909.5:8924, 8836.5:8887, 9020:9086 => -0.015 mag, 0.816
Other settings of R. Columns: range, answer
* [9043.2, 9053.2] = 0.972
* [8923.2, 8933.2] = 0.798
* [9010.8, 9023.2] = 1.01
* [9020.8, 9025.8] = 1.03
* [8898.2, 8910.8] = 0.695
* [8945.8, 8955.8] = 0.892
